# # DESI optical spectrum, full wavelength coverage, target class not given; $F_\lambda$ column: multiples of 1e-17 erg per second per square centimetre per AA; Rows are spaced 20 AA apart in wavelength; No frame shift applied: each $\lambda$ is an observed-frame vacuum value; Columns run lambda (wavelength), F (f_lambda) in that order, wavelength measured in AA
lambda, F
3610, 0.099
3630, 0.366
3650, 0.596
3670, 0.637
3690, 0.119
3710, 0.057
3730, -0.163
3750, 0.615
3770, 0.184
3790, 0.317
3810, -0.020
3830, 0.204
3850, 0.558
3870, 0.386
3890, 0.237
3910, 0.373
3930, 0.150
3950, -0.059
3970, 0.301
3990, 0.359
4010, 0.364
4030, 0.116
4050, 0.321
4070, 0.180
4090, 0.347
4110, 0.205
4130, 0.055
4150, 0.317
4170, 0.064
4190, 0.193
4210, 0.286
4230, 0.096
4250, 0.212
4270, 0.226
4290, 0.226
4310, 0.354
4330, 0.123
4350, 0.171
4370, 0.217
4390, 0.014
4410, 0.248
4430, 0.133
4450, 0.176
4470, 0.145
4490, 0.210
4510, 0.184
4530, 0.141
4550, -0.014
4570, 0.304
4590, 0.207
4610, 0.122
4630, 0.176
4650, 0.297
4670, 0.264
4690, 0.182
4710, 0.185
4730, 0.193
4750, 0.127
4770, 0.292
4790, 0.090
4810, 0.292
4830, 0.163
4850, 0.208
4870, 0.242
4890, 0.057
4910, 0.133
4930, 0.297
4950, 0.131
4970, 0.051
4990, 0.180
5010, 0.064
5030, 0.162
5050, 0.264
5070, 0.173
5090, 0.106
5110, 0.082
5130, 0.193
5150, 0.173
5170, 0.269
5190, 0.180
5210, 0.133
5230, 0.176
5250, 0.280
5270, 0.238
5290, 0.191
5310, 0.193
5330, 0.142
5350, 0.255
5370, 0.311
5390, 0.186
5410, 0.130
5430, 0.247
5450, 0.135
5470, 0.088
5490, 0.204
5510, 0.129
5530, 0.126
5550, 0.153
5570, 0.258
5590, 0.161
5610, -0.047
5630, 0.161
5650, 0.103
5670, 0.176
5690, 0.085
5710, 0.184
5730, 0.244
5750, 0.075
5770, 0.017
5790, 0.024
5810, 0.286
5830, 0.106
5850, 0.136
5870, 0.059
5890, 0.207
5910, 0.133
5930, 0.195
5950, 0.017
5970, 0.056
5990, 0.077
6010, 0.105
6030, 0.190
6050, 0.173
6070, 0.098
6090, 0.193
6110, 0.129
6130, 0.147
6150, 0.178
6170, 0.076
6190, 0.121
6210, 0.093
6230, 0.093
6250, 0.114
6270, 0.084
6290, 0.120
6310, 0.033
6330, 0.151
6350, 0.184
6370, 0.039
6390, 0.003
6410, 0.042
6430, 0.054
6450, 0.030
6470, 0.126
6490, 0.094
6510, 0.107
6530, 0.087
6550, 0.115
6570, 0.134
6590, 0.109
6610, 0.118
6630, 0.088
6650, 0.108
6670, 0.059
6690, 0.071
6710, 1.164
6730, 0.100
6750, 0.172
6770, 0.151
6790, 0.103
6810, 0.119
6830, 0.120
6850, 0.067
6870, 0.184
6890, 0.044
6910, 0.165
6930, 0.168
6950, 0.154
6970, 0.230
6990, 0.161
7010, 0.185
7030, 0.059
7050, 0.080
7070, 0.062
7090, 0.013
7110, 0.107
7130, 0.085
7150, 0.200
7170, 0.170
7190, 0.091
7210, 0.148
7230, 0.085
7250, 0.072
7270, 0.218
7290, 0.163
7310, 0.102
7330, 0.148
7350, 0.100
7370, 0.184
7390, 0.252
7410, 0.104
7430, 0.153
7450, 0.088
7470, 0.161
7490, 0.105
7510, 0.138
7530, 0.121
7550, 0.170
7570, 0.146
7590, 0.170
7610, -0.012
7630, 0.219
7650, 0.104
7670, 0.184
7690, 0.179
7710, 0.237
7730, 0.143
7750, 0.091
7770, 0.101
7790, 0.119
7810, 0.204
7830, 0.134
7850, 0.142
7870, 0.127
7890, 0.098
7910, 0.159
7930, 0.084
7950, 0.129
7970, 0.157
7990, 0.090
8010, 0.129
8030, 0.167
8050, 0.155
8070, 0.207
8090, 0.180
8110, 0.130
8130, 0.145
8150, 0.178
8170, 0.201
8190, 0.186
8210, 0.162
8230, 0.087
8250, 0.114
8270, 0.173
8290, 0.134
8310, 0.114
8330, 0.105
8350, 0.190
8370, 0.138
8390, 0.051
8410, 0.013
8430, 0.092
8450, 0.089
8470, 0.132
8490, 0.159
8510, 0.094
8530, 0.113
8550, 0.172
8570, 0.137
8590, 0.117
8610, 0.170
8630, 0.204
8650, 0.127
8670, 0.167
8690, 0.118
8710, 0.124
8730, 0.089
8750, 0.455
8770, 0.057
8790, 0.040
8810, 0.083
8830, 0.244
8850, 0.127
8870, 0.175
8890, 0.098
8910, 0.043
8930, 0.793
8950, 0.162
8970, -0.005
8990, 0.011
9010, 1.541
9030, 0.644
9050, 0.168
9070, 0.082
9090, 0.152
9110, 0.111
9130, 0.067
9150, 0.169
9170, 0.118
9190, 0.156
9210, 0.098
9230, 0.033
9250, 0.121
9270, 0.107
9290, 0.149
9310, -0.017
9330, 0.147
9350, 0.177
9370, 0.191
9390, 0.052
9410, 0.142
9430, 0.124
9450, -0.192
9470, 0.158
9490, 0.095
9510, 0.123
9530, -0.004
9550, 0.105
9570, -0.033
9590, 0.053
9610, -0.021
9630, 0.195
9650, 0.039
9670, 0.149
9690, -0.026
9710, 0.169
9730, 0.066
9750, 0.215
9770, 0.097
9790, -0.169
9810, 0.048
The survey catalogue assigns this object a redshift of 0.80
